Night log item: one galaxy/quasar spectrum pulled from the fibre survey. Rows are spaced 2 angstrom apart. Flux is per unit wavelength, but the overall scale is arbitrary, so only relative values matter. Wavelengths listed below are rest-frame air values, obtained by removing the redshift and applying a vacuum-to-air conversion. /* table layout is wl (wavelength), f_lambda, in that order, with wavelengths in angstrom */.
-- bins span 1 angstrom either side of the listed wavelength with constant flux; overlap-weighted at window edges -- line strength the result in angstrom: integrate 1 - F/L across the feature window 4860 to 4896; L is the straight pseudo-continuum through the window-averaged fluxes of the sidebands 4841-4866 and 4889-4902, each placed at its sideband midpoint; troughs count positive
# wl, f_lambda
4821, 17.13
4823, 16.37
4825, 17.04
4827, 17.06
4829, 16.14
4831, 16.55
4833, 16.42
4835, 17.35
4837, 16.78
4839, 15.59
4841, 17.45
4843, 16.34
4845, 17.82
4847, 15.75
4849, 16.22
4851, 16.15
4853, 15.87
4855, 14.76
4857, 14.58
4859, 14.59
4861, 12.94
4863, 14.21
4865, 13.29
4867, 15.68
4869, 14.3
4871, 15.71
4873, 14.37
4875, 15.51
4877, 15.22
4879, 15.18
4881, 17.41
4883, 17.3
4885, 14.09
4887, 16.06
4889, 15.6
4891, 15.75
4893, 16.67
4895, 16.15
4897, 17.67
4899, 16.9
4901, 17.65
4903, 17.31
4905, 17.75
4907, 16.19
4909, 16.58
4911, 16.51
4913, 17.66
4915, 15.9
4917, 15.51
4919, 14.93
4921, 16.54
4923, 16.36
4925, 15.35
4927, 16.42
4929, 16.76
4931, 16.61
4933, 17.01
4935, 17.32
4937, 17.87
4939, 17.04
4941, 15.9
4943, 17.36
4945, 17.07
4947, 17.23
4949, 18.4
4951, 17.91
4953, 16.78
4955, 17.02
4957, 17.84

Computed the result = 1.8 angstrom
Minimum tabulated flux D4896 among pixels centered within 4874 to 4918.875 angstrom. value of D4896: 14.09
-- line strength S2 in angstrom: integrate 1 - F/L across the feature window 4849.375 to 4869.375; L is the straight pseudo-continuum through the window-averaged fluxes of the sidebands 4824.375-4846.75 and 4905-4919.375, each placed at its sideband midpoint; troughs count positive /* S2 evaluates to 2.3 angstrom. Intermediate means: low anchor 16.7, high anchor 16.3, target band 14.7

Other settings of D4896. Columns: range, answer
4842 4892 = 12.94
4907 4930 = 14.93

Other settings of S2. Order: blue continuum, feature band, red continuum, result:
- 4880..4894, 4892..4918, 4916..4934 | -1.1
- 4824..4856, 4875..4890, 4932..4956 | 0.9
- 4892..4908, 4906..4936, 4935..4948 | 1.2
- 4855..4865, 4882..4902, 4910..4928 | -1.6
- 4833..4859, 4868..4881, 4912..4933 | 0.8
